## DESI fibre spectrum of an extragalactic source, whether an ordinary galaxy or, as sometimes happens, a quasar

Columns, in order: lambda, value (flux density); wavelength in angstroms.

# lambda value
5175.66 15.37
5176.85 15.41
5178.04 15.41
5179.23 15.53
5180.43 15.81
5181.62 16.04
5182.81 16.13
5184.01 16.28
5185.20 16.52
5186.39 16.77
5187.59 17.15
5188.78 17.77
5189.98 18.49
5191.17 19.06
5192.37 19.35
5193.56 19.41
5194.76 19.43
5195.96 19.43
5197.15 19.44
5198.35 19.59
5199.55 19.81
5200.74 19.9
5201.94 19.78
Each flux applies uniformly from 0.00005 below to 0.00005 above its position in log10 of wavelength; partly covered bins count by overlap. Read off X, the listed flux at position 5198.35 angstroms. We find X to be 19.59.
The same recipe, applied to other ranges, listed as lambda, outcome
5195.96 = 19.43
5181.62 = 16.04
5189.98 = 18.49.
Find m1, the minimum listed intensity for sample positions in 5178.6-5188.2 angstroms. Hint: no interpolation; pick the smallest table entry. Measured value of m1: 15.53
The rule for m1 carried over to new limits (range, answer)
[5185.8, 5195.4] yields 16.77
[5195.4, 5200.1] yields 19.43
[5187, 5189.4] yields 17.15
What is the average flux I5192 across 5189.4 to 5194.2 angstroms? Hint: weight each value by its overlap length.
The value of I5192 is 19.1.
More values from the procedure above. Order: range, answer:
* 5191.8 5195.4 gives 19.4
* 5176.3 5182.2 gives 15.6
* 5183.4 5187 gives 16.5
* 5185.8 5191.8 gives 17.8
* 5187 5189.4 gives 17.5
